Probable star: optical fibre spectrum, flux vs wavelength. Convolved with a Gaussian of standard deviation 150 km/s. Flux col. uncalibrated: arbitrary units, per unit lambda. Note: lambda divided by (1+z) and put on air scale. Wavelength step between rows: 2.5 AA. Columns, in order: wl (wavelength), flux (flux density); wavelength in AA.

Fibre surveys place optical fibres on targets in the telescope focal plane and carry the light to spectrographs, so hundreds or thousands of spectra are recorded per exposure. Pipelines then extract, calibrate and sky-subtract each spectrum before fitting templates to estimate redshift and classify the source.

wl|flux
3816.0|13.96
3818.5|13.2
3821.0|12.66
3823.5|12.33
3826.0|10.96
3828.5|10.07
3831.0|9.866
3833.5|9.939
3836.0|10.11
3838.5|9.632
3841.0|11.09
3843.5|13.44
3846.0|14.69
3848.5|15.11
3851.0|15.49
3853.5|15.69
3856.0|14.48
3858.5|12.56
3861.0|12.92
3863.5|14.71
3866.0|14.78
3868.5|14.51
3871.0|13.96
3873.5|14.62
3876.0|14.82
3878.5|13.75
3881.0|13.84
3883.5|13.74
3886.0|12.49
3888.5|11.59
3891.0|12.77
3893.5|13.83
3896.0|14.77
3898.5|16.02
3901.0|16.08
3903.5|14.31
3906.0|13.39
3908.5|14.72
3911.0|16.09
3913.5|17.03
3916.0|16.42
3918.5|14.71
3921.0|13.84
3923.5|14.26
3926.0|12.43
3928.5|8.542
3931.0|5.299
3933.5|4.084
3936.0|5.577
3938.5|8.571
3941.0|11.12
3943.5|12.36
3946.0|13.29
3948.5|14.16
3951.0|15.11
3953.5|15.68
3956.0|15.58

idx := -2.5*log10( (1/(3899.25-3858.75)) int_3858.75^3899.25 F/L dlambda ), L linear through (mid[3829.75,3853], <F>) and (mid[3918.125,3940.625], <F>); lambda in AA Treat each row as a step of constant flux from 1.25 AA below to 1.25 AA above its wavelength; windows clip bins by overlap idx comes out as -0.24 mag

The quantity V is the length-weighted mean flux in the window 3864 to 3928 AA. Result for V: 14.3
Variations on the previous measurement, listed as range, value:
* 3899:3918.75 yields 15.4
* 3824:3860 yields 12.4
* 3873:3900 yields 13.8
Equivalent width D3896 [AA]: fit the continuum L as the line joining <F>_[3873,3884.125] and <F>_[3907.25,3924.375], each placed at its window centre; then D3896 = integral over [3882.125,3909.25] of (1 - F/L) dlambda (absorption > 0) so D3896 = 1.4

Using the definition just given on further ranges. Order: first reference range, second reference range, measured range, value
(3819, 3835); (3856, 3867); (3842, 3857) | -2.23 AA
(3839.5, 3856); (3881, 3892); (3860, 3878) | -1.22 AA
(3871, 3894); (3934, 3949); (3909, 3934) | -2.32 AA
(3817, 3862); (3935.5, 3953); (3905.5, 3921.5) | -4.33 AA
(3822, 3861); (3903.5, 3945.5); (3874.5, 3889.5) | -1.58 AA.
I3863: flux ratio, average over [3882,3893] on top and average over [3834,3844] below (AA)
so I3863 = 1.18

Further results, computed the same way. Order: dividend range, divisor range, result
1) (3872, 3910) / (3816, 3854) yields 1.15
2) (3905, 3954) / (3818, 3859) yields 0.99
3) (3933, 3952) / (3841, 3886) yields 0.76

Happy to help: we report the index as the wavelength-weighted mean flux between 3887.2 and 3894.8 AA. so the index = 12.7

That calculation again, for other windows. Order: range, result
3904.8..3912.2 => 14.7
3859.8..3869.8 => 14.2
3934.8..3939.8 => 7.13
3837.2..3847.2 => 12.2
